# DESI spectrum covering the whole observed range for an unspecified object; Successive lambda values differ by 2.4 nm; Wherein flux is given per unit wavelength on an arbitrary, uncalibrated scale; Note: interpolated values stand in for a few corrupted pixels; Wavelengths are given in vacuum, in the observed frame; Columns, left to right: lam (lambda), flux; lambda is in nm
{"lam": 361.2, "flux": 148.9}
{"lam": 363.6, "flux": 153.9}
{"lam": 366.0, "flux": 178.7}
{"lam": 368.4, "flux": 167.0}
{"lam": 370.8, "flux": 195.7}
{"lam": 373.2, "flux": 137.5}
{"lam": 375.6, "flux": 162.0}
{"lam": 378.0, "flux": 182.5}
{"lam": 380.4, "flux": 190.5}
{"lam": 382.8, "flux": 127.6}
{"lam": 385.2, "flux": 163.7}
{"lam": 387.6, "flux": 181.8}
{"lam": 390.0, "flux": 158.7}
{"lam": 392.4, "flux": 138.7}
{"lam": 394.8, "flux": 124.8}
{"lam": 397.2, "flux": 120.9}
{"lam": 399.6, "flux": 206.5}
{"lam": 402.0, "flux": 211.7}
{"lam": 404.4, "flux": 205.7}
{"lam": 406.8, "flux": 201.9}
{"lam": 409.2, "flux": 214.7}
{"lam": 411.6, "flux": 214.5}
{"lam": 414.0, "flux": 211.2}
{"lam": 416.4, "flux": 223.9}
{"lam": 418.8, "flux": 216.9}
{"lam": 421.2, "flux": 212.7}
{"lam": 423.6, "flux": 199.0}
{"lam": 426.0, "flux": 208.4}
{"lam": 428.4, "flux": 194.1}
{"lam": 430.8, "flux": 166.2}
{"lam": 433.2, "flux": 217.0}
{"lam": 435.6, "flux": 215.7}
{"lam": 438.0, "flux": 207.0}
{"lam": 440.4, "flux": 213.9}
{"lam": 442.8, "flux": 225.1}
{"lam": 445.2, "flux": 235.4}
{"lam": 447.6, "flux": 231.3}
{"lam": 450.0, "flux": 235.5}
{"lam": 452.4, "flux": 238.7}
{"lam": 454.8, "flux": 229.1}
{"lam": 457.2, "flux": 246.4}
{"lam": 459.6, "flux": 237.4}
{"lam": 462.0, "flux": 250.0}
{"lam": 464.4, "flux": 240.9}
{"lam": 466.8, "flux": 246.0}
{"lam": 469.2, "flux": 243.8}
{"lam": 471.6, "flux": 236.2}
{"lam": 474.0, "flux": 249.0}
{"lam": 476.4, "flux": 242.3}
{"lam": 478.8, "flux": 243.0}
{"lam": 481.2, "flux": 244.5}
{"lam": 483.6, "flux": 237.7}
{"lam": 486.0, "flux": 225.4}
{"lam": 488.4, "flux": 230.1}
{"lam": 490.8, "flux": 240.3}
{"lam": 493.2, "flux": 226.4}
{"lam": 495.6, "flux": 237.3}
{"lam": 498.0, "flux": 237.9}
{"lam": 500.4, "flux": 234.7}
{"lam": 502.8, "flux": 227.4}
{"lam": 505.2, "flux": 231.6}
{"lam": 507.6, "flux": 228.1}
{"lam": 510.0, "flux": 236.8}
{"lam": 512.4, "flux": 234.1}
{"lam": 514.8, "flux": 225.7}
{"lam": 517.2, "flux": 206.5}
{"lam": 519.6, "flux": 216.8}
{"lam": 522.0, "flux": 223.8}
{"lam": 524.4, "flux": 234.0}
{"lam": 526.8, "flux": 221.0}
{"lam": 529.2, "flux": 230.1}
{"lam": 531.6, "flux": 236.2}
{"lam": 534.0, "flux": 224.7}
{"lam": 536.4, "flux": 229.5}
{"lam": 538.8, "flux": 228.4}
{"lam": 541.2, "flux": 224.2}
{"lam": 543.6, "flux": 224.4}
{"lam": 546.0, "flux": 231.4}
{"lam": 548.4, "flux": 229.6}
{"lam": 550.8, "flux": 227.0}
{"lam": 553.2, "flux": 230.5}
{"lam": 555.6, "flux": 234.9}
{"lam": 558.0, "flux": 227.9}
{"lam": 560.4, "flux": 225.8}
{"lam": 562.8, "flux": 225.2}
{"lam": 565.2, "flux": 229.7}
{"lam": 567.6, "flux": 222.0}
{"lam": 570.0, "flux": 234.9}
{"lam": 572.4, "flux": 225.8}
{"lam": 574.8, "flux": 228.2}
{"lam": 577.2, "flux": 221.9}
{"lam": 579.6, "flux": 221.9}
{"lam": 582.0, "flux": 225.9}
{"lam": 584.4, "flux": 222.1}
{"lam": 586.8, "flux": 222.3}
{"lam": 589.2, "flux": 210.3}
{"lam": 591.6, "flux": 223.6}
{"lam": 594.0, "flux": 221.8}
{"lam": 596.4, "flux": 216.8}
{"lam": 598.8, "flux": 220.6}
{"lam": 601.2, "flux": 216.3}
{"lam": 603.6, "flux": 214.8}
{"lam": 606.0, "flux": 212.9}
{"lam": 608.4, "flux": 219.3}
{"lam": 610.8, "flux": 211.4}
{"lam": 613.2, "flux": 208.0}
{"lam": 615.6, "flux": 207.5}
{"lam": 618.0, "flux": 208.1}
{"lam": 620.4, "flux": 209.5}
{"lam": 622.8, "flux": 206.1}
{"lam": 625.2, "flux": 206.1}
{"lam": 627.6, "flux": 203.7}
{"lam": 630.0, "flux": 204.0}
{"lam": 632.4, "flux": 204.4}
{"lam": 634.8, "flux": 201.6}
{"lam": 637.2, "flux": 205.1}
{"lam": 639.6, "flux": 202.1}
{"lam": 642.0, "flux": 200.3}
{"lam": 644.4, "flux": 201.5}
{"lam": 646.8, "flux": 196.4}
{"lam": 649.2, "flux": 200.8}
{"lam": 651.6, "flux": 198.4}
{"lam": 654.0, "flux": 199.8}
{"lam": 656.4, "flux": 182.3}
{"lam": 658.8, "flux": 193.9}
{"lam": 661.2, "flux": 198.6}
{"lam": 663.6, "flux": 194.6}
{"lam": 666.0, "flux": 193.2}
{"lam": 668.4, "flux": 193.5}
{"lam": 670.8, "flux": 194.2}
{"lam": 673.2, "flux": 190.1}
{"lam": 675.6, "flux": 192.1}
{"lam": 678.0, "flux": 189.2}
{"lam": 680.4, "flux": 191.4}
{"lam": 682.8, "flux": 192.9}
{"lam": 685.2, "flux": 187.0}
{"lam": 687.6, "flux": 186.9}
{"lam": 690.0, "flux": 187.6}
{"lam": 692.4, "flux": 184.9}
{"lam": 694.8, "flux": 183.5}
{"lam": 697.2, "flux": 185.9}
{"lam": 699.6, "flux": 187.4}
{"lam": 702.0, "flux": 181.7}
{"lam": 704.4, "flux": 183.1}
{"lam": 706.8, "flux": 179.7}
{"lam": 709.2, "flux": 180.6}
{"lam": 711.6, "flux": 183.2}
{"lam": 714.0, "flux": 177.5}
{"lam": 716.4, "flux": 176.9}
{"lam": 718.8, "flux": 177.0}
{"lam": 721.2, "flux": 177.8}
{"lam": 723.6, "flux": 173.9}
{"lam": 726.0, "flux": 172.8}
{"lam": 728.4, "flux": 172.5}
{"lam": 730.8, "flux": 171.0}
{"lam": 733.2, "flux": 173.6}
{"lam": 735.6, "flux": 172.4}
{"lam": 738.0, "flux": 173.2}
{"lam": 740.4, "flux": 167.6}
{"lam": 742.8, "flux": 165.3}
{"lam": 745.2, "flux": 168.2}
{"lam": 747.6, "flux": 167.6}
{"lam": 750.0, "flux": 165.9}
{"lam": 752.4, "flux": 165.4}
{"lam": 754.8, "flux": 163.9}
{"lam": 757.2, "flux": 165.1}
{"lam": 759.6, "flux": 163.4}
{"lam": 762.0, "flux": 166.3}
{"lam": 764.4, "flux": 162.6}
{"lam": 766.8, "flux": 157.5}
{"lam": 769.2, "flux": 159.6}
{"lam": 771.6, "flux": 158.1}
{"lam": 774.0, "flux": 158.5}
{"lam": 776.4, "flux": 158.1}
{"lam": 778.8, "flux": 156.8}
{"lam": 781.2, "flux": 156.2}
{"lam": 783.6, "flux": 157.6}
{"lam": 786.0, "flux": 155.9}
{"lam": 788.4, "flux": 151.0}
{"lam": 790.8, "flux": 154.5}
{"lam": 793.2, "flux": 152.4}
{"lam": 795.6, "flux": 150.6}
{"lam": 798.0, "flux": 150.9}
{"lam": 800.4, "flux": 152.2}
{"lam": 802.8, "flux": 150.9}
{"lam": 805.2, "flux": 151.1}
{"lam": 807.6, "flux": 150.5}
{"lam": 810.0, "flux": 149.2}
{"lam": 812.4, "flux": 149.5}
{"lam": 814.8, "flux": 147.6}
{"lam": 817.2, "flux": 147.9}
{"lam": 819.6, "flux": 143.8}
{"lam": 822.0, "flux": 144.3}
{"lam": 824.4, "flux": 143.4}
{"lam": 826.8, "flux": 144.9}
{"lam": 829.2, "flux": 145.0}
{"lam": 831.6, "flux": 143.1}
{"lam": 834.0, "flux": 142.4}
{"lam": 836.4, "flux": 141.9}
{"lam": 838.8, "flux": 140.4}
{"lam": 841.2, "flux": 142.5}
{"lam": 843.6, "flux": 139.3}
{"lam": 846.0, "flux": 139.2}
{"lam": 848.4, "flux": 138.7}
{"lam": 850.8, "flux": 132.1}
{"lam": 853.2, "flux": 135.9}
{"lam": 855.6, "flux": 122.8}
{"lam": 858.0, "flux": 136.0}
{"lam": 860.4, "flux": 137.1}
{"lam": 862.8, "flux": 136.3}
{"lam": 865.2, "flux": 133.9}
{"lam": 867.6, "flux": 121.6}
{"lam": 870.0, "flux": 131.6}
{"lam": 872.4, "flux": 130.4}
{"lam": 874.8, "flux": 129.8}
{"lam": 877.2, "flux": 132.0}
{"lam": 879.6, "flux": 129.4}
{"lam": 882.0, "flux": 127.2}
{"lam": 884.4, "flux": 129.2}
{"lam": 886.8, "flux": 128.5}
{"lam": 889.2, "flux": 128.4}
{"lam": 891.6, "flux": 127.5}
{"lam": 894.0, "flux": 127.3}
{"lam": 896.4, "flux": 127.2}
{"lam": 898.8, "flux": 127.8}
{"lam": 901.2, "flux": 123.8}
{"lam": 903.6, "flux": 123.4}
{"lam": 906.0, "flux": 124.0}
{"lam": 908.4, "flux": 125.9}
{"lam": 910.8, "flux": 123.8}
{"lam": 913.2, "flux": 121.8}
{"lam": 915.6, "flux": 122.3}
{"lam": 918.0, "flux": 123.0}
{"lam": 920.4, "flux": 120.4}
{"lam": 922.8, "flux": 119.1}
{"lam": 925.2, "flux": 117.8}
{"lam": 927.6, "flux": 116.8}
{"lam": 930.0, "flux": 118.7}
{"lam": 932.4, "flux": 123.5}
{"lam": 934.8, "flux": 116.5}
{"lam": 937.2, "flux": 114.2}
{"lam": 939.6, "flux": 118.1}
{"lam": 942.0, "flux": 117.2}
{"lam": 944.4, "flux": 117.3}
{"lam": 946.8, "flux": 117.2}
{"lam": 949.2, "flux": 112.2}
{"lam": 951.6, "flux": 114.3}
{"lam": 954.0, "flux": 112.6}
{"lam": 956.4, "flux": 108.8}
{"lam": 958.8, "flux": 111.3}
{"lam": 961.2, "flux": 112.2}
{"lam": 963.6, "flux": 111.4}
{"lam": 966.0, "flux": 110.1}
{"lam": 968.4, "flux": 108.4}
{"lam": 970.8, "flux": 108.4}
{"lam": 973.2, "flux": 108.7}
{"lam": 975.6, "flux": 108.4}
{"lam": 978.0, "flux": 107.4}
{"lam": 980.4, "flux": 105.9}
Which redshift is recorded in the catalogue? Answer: 0.00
